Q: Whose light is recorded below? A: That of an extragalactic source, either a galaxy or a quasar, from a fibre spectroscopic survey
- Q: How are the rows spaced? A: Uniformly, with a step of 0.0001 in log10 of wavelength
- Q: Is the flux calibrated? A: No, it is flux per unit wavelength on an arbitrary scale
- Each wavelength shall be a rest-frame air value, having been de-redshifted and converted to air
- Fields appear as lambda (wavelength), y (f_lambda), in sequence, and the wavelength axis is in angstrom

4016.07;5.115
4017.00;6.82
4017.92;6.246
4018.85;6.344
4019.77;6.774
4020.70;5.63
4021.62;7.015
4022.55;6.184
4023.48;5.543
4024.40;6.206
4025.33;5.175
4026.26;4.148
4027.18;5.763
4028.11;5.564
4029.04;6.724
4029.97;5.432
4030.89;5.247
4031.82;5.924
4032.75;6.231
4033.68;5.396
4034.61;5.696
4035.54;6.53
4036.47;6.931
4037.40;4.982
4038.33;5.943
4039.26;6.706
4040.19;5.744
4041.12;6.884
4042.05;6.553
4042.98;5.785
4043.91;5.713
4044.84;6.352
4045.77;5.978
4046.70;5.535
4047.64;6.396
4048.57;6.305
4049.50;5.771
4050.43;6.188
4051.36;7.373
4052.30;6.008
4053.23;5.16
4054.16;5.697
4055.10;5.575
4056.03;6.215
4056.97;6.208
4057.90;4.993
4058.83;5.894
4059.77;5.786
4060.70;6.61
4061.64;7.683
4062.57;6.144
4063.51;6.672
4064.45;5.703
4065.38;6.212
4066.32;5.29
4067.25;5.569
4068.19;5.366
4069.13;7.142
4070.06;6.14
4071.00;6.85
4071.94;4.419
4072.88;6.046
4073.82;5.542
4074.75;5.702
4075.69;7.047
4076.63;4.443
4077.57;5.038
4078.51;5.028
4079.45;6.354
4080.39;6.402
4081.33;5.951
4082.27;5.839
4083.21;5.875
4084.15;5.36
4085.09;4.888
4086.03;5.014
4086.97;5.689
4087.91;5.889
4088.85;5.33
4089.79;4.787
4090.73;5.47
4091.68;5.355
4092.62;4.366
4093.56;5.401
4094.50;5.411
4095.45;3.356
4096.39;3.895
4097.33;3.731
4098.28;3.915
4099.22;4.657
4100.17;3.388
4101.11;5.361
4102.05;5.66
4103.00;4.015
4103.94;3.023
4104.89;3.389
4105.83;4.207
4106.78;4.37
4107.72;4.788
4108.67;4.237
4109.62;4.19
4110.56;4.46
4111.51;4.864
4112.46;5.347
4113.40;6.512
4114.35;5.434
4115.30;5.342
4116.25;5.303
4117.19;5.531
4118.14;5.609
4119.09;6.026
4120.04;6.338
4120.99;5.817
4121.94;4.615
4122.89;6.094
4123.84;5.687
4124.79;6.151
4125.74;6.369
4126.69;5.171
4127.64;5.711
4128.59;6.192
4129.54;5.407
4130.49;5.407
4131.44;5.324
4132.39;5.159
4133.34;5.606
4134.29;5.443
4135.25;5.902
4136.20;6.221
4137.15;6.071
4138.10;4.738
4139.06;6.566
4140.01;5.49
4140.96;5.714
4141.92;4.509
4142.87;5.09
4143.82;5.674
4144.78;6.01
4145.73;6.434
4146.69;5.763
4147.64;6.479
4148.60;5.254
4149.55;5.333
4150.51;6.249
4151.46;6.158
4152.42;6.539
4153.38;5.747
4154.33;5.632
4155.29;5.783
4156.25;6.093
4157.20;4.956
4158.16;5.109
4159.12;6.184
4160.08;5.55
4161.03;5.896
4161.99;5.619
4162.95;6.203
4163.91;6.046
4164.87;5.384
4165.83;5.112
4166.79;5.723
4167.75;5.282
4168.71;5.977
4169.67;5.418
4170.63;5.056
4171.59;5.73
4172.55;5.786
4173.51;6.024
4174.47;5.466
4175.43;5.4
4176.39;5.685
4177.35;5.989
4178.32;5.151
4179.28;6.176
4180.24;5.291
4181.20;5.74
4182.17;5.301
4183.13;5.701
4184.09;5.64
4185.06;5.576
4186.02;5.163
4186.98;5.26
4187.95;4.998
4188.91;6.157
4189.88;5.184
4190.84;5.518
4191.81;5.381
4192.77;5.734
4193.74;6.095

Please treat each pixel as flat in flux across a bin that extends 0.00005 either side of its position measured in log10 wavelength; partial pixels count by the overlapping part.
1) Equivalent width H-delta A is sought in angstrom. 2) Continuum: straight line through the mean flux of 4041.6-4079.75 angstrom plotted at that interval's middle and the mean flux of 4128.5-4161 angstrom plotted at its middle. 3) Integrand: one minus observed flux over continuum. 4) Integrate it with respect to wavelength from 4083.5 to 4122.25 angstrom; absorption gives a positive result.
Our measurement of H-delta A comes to 6.22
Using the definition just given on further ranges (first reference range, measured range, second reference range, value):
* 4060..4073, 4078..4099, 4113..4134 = 2.9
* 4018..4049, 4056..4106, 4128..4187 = 4.3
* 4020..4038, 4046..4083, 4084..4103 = -4.9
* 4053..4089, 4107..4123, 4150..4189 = 1.3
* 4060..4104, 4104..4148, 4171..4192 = 0.4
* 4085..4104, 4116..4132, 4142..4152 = -1.1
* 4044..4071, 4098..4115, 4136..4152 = 3.8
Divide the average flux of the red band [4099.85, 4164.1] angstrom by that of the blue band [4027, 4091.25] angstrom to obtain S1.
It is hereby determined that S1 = 0.93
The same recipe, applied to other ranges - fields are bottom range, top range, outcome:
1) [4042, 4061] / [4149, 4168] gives 0.96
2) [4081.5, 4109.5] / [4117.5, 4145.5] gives 1.20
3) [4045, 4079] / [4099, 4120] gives 0.81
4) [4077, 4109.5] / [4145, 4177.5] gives 1.18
